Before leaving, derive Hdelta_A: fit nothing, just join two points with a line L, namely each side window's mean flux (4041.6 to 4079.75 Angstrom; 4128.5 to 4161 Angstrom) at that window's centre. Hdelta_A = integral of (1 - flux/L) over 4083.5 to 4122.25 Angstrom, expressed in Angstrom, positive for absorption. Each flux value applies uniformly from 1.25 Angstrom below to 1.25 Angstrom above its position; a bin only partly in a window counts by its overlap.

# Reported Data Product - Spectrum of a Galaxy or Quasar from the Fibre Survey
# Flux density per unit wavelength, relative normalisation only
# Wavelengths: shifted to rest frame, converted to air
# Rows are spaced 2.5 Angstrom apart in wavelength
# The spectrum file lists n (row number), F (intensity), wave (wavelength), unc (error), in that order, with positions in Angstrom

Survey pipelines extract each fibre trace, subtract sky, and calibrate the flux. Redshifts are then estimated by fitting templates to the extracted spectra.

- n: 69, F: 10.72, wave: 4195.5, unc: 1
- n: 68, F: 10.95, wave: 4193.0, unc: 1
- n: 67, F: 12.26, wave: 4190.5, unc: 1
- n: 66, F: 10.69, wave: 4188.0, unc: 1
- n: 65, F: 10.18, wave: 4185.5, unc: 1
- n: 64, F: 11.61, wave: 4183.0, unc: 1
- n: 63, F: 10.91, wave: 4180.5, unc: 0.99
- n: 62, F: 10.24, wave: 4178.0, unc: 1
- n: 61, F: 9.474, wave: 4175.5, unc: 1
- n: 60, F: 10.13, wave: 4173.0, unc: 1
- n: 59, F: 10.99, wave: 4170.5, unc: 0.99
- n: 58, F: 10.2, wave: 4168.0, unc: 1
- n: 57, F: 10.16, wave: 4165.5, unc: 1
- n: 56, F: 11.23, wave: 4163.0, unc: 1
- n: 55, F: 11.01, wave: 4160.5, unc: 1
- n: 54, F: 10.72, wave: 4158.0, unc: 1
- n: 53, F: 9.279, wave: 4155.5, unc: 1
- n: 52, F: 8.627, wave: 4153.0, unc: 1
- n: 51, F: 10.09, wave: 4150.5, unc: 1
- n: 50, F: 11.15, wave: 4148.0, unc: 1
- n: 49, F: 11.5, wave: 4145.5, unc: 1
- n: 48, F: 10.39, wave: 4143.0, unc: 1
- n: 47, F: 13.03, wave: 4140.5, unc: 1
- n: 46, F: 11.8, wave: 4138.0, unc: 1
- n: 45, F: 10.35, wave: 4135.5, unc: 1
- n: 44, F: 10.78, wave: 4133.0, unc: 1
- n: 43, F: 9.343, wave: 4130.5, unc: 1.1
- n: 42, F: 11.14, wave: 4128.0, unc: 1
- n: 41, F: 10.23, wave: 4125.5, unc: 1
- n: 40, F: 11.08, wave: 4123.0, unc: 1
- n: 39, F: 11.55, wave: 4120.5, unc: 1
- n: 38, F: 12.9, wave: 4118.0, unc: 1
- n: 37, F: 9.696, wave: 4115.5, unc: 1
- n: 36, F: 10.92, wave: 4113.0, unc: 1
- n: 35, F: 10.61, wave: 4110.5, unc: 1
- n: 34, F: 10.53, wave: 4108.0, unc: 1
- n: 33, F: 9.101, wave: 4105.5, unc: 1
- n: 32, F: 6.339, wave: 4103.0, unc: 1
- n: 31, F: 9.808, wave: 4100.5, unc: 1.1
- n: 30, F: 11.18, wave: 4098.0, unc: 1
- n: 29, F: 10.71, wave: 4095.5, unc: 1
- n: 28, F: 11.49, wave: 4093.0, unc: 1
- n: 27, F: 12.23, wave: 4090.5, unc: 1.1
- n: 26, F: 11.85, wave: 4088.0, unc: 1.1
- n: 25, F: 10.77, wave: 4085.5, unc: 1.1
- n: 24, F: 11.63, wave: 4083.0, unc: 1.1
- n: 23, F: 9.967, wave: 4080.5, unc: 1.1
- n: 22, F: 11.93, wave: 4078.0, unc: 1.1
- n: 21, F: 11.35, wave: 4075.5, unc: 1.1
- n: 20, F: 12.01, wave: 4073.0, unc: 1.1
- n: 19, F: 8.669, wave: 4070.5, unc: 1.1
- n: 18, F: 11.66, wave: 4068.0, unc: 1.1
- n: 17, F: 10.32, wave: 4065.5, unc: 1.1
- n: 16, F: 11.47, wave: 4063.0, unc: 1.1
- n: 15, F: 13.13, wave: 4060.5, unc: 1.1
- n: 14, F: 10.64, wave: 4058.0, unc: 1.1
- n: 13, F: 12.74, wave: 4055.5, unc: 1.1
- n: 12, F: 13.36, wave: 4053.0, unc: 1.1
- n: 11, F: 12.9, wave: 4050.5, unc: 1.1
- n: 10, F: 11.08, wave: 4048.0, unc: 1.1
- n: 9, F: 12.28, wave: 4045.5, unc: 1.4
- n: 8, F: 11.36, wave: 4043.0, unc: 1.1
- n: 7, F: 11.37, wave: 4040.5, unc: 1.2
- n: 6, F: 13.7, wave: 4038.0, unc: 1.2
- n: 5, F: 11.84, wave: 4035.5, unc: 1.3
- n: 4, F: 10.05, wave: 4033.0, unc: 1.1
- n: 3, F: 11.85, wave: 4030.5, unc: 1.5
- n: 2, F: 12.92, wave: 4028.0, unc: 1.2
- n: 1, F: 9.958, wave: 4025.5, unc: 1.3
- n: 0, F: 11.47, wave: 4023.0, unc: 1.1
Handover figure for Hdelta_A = 1.6 Angstrom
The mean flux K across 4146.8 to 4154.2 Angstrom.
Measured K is 9.96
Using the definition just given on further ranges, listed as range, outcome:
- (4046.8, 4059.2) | 12.2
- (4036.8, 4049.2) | 12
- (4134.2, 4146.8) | 11.4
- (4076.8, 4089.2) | 11.2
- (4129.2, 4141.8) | 11.1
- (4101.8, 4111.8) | 9.17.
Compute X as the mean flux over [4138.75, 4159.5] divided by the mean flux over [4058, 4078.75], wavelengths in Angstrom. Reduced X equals 0.9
